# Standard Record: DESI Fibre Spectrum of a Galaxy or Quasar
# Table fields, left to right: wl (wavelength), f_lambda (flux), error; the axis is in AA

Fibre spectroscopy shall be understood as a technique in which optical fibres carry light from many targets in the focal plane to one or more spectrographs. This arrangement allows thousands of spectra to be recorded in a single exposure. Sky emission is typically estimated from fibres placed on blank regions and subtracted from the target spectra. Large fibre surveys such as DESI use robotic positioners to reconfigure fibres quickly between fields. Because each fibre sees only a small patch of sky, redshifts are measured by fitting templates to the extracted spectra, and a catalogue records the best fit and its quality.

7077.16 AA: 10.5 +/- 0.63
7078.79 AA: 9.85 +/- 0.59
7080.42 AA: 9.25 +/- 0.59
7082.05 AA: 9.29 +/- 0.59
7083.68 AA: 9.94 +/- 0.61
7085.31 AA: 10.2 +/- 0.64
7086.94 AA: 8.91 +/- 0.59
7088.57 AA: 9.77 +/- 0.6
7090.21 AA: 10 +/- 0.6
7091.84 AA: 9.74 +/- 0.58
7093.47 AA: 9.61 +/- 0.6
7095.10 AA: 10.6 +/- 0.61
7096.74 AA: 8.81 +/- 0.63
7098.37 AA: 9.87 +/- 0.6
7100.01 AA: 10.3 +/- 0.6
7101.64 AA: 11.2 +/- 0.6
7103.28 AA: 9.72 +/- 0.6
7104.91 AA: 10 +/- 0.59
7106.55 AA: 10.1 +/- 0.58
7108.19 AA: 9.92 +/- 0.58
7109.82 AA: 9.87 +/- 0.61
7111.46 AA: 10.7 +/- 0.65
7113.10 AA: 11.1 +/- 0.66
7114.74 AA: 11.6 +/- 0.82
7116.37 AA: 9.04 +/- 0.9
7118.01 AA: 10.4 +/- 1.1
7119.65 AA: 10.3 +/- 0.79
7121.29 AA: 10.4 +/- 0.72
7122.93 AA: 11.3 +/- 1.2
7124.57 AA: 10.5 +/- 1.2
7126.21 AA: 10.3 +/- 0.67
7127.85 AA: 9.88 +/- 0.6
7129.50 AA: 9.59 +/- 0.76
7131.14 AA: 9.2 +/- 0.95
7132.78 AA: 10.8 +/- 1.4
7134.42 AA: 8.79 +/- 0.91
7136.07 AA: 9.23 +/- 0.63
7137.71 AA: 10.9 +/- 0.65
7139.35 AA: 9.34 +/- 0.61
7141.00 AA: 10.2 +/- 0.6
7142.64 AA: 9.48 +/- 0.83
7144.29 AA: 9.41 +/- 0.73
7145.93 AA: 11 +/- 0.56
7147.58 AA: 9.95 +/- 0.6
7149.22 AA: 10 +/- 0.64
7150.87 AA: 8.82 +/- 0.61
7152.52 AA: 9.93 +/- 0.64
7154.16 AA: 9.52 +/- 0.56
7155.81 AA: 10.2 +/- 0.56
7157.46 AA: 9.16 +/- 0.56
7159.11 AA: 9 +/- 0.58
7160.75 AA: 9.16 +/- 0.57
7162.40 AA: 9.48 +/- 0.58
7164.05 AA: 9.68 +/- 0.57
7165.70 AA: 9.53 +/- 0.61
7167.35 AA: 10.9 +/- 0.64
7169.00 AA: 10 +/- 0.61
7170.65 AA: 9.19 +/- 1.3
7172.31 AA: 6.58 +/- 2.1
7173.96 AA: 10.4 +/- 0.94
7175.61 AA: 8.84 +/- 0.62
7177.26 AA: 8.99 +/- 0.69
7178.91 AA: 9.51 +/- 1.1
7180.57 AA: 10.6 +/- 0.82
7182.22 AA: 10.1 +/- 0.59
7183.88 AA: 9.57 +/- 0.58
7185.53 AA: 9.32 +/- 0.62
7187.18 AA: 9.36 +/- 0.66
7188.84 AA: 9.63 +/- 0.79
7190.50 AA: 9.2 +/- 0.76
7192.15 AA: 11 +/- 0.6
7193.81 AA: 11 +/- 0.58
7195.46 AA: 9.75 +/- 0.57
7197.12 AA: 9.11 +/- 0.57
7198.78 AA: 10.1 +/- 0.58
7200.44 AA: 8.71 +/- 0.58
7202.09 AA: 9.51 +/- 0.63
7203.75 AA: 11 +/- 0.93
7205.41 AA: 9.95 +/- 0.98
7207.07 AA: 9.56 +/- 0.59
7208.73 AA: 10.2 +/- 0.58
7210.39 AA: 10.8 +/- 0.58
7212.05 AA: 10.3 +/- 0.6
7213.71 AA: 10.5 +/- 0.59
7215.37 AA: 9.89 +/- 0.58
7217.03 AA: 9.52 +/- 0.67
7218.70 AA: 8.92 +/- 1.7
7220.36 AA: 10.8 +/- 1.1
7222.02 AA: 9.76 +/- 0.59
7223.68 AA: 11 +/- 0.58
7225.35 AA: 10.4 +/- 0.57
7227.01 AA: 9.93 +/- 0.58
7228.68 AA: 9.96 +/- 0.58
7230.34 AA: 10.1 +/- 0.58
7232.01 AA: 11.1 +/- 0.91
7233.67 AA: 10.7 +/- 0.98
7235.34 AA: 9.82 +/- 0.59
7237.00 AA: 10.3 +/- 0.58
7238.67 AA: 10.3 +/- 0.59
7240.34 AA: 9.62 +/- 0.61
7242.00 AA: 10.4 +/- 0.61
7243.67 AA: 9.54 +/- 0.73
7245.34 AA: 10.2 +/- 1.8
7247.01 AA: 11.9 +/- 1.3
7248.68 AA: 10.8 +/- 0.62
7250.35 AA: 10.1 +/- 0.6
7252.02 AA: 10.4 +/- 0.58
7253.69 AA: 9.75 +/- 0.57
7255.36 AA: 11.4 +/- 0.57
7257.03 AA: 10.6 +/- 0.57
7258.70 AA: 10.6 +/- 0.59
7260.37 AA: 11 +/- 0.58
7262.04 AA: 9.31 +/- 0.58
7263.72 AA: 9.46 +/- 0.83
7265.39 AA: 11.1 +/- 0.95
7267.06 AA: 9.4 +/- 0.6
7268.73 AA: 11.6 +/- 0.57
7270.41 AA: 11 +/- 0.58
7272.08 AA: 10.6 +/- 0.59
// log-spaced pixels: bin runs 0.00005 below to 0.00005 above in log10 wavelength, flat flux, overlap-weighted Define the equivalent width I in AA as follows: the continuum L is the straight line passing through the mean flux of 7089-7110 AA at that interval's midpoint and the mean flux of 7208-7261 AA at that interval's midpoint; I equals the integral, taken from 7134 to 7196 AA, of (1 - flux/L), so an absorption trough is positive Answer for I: 3.0 AA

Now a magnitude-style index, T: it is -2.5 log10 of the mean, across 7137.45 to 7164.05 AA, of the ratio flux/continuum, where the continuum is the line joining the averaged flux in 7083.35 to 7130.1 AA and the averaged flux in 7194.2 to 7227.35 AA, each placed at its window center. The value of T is 0.04 mag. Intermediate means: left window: 10.1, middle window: 9.7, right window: 10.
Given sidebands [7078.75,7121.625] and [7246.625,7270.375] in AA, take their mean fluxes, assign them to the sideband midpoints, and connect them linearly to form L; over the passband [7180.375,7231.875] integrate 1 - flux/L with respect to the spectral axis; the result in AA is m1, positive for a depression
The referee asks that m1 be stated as 1.8 AA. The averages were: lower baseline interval 10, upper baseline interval 10.5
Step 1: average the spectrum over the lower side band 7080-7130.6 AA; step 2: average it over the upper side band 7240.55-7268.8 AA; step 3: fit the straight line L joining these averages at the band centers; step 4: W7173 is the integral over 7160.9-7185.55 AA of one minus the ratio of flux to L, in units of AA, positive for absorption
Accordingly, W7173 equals 1.7 AA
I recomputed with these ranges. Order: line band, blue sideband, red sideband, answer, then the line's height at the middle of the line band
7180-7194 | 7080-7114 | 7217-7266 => 0.35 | 10.2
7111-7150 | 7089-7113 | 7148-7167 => -1.37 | 9.79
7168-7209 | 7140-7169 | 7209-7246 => 1.22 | 9.94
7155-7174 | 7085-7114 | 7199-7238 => 1.28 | 10.1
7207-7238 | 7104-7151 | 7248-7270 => 0.40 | 10.3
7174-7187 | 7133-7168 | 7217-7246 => 0.36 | 9.87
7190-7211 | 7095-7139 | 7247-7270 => 0.72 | 10.3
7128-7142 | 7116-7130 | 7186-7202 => 0.54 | 10.2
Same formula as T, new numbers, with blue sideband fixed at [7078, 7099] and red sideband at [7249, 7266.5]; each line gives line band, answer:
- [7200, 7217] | 0.01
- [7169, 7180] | 0.11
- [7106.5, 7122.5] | -0.06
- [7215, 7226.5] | 0.02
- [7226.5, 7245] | 0.01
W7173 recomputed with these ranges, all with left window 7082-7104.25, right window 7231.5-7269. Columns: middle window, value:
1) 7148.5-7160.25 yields 0.7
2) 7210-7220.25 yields 0.3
